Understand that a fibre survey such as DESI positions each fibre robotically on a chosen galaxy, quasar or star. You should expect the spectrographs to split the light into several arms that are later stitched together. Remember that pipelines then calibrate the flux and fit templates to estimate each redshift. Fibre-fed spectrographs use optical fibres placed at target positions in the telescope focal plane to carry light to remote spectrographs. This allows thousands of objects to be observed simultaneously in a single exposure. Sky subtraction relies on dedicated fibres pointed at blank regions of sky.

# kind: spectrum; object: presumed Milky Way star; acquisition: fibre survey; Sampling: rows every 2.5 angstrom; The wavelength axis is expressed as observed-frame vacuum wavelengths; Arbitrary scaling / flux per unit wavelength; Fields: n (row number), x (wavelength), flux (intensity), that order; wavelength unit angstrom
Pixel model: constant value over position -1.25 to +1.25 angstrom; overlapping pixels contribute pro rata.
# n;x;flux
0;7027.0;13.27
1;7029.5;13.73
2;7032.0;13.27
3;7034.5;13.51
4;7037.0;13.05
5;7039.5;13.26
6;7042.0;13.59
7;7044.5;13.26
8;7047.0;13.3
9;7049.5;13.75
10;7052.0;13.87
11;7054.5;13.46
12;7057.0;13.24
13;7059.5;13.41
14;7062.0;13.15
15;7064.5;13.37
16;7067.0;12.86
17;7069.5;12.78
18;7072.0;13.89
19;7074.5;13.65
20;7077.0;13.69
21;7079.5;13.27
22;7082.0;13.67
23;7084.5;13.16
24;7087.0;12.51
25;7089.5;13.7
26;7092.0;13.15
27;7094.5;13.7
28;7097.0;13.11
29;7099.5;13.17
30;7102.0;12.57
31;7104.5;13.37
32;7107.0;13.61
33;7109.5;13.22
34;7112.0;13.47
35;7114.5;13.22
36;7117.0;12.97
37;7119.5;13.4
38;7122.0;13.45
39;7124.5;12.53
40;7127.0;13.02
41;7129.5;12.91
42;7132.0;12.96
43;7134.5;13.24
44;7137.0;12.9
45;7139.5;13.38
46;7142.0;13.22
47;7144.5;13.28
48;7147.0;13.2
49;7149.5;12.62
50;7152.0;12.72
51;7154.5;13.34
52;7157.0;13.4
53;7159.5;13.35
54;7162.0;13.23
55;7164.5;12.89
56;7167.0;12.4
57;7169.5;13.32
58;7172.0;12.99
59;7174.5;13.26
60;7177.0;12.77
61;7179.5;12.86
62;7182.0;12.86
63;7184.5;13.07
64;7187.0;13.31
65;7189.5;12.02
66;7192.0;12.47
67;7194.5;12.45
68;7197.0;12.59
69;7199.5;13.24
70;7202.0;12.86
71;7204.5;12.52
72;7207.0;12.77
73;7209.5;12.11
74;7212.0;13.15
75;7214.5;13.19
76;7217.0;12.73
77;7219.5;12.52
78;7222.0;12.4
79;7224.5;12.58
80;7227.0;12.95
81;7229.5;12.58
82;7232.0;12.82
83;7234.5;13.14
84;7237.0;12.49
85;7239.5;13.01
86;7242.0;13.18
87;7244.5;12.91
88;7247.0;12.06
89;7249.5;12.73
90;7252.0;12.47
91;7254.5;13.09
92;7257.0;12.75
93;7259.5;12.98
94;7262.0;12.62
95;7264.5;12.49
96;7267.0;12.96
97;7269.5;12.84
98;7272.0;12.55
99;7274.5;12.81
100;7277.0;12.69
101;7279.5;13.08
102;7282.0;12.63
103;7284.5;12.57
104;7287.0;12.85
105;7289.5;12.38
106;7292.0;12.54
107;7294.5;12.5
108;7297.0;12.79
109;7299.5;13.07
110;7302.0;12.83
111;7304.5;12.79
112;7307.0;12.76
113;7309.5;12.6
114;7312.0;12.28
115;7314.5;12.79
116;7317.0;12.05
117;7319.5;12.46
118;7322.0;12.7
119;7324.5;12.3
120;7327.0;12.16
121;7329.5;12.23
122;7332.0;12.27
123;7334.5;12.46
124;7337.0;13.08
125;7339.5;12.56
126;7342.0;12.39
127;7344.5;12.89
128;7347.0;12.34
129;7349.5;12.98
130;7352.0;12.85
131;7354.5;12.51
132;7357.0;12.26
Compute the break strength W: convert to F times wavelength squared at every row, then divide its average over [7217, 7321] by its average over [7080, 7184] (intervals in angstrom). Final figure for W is 1.0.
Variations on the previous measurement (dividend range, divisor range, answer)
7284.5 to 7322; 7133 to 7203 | 1.01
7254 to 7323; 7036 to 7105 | 1.01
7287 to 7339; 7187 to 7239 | 1.02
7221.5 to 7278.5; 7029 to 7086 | 1.00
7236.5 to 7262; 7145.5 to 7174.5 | 1.00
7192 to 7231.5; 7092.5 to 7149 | 0.99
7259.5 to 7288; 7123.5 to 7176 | 1.01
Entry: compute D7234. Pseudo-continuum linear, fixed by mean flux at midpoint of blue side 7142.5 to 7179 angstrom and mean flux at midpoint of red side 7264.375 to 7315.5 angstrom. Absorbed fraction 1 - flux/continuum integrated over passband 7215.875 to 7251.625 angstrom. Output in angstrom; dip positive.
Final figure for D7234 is 0.4 angstrom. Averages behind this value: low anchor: 13.1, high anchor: 12.7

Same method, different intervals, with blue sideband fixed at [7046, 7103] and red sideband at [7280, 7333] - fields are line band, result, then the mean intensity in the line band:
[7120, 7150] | 0.1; 13.1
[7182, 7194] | 0.2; 12.7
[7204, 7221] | 0.2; 12.7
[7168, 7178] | -0.1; 13.1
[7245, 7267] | 0.1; 12.7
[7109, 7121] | -0.1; 13.3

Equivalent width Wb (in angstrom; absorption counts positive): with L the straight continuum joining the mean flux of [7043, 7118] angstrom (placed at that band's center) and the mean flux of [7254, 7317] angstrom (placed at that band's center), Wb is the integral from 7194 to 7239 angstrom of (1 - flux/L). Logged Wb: 0.6 angstrom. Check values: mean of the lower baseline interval 13.3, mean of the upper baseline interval 12.7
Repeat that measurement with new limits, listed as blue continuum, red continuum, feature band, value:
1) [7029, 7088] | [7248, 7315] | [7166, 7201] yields 0.45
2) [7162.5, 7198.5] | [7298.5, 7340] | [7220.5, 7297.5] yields -0.35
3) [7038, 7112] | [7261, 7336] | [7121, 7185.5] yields 0.18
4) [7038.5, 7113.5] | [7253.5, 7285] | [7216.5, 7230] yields 0.30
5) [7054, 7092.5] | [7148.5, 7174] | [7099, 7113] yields -0.03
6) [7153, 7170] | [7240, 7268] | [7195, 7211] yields 0.34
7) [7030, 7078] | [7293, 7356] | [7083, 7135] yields 0.24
